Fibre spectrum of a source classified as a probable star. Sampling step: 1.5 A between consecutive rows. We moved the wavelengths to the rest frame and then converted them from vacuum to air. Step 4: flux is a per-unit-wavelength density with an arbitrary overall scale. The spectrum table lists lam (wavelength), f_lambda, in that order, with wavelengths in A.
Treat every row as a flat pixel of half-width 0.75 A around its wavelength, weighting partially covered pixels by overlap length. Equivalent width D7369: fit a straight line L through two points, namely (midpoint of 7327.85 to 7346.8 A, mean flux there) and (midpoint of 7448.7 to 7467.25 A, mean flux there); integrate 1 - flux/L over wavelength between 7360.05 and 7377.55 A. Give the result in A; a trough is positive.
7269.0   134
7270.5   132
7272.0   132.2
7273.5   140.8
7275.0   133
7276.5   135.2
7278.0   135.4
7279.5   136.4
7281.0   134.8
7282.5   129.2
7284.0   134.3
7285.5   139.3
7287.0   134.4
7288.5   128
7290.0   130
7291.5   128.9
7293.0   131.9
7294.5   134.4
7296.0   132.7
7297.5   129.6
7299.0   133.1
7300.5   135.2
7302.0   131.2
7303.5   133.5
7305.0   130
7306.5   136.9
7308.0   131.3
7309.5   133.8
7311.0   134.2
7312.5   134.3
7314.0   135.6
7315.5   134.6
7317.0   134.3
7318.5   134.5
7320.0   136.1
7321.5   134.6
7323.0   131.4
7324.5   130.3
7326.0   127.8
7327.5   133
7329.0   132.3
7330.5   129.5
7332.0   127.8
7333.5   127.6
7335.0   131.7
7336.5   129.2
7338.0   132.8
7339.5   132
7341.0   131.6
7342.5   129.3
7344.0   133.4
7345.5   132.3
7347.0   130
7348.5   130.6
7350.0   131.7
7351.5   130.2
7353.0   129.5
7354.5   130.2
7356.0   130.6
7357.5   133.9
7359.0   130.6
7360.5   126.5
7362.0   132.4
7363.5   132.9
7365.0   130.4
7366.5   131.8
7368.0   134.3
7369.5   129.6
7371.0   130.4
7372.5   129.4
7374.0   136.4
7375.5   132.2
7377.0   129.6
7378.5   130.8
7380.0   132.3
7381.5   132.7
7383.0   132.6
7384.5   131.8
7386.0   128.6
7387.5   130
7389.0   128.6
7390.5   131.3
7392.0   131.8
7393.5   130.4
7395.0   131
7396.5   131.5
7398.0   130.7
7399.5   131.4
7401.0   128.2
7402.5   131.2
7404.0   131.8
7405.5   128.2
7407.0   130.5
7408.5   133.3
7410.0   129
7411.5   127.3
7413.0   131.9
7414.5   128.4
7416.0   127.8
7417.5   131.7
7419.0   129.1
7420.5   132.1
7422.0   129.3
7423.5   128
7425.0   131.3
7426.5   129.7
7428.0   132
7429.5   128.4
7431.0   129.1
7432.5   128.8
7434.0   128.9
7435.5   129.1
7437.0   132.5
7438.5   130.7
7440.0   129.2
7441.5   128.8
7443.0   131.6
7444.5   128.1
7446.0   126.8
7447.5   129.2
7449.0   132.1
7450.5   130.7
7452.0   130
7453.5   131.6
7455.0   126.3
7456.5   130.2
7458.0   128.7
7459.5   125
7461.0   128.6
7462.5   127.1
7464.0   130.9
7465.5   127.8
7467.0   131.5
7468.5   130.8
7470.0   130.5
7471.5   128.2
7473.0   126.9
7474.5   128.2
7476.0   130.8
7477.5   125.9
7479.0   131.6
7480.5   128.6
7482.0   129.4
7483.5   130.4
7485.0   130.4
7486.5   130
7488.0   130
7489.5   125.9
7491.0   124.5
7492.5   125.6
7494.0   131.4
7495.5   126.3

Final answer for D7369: -0.1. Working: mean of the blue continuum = 131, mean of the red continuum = 129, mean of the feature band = 131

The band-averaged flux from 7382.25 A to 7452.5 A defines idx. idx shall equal 130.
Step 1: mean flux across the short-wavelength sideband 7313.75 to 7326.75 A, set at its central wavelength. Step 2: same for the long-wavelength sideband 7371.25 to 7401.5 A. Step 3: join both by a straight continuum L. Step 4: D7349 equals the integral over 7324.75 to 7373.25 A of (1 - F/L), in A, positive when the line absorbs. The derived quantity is 0.5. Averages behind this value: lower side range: 133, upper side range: 131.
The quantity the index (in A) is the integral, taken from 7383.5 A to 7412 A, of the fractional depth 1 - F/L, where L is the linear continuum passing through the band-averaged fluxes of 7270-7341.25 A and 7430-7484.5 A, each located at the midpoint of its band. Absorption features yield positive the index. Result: 0.1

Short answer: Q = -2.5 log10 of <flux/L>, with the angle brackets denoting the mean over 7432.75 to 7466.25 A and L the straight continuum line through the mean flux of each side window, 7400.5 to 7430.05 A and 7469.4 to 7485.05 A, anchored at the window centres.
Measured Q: 0.00 mag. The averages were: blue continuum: 130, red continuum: 129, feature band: 129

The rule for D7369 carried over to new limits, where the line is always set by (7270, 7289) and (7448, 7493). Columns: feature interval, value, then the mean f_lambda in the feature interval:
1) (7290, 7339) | 0.40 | 132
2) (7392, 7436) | 0.17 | 130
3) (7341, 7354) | 0.15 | 131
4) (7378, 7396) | 0.04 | 131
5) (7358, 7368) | 0.07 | 131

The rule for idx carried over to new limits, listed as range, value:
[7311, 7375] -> 132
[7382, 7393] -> 131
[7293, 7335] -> 133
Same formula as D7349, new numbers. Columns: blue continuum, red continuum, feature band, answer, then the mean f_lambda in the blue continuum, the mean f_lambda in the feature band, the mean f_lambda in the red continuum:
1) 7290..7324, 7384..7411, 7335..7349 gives 0.09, 133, 131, 130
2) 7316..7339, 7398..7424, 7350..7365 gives 0.02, 132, 131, 130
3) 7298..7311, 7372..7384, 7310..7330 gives -0.06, 133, 133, 132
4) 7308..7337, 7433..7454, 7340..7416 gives 0.17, 132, 131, 130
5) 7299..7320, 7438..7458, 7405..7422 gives 0.09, 134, 130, 130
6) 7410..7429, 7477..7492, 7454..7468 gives 0.06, 130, 129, 129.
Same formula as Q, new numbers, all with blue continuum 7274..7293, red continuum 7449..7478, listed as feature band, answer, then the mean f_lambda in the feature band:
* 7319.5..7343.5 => 0.01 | 131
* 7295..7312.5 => 0.00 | 133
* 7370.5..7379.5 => 0.00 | 132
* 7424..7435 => 0.00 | 130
